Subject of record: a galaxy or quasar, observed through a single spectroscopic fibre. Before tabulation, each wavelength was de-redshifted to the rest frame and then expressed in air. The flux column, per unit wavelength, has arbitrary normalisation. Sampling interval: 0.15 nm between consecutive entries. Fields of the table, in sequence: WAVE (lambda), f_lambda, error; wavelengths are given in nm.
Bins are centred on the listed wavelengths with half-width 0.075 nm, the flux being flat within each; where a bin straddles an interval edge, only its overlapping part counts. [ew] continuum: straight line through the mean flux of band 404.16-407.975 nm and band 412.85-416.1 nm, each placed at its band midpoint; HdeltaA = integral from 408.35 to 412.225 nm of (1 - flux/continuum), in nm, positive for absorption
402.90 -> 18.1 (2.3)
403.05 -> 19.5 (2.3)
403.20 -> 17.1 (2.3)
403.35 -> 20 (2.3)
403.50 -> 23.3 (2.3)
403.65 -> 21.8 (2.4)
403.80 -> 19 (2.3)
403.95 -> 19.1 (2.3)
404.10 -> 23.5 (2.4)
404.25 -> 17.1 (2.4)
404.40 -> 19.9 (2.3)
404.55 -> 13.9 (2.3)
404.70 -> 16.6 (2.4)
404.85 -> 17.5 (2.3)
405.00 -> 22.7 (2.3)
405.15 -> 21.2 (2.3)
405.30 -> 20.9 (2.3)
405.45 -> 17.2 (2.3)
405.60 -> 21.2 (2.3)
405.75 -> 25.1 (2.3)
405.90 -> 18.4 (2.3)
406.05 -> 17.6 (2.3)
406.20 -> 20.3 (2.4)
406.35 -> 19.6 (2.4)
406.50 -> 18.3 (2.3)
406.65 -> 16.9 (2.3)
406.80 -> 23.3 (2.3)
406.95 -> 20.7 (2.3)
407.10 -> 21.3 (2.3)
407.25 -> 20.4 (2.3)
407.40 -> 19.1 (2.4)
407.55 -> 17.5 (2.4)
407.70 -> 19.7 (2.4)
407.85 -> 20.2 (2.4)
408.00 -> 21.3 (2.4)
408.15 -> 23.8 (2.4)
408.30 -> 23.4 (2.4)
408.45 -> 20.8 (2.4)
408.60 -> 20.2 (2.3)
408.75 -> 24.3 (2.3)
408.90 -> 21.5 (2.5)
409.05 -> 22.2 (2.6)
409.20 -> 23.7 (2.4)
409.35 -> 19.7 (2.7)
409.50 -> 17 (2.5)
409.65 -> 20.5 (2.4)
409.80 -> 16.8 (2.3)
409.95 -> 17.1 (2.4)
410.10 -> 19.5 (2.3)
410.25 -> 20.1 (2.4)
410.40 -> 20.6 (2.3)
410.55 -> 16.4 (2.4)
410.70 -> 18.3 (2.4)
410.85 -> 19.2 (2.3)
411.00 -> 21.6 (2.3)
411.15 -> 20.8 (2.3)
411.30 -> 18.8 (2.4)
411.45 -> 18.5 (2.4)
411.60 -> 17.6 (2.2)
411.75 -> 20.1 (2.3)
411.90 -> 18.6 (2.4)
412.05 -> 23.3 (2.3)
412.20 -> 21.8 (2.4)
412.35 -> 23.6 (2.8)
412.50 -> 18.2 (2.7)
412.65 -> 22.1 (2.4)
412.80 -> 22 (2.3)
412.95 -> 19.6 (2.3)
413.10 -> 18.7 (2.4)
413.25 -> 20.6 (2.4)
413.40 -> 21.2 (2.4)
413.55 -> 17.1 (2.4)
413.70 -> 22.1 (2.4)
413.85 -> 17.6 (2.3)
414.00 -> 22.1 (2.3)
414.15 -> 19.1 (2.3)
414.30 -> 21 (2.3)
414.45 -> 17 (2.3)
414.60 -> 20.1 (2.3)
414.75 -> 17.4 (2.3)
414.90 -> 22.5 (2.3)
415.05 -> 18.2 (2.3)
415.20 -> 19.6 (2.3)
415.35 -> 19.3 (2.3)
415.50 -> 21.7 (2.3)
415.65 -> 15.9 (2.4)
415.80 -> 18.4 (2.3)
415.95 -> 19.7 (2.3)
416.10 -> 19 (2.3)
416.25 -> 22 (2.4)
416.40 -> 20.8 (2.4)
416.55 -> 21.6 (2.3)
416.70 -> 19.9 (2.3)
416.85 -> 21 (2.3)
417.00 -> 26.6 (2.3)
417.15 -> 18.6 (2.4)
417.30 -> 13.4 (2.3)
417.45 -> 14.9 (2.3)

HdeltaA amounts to -0.093 nm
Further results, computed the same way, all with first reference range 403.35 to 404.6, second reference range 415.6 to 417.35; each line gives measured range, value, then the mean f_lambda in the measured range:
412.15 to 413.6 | -0.05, 20.5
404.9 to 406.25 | -0.04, 20.5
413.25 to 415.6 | 0.02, 19.7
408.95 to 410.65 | 0.04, 19.4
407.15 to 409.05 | -0.12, 21.1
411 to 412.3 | -0.02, 20.1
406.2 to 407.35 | -0.01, 20.1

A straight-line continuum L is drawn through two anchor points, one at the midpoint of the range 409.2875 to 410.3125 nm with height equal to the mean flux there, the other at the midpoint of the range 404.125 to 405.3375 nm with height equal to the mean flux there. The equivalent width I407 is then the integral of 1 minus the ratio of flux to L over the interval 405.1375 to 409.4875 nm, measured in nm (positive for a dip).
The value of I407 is -0.44 nm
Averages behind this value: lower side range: 18.9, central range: 20.6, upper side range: 18.6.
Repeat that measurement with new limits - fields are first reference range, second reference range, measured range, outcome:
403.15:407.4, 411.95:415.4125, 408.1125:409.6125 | -0.12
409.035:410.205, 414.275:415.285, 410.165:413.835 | -0.12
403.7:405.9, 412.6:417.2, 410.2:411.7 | 0.05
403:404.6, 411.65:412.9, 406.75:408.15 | -0.02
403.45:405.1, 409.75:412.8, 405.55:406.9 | -0.04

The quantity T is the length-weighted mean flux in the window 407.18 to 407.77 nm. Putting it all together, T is 19.2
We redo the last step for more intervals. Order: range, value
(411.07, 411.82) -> 19.2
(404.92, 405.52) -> 20.5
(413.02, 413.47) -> 20.1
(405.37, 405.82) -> 21.1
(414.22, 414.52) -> 19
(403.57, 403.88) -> 20.4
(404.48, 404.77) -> 15.3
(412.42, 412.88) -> 20.8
